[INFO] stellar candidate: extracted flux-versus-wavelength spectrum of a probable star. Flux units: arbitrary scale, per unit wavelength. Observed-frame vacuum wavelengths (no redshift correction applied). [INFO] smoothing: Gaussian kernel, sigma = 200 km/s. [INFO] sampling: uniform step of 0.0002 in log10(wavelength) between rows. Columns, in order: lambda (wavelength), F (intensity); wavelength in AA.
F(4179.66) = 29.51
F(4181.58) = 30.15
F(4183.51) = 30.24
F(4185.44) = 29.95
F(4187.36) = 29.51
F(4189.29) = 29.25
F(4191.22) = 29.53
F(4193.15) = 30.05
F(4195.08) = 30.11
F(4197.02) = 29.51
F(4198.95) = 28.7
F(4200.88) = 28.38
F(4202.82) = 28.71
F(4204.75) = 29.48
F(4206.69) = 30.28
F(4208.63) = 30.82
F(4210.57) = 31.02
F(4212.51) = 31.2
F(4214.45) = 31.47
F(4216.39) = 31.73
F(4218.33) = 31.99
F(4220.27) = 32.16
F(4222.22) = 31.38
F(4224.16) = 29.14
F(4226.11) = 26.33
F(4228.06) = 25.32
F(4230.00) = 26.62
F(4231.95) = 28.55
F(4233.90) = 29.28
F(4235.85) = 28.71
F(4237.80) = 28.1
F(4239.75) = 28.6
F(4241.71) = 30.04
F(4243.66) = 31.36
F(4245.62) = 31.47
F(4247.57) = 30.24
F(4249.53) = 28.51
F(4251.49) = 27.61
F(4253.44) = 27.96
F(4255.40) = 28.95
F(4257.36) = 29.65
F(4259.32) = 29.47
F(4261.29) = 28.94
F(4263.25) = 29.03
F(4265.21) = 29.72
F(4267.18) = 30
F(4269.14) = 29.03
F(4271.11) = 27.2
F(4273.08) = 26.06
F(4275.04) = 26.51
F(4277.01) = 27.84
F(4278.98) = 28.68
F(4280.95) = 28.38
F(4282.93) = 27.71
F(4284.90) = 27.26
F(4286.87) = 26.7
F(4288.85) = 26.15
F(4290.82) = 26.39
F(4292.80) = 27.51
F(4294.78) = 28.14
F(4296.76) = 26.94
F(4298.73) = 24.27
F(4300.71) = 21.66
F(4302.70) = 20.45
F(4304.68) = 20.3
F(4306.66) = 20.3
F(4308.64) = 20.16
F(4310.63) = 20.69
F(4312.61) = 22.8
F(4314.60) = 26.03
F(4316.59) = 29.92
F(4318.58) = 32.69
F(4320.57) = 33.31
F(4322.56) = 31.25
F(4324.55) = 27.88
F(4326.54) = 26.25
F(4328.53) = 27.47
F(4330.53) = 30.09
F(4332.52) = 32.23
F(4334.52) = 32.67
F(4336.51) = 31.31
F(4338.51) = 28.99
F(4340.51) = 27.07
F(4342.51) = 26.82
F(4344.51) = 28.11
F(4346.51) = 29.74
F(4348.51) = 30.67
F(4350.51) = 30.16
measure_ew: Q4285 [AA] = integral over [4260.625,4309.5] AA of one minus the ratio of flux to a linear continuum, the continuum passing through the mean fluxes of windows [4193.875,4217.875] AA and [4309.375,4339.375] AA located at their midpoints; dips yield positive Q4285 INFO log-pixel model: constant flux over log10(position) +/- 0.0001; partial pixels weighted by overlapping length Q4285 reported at 5.1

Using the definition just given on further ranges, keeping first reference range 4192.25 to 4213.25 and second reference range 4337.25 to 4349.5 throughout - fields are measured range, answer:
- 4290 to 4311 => 4.1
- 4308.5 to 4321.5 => 0.9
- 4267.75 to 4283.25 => 0.8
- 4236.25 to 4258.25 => 0.1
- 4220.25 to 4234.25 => 0.6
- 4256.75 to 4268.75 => -0.1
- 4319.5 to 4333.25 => -0.5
